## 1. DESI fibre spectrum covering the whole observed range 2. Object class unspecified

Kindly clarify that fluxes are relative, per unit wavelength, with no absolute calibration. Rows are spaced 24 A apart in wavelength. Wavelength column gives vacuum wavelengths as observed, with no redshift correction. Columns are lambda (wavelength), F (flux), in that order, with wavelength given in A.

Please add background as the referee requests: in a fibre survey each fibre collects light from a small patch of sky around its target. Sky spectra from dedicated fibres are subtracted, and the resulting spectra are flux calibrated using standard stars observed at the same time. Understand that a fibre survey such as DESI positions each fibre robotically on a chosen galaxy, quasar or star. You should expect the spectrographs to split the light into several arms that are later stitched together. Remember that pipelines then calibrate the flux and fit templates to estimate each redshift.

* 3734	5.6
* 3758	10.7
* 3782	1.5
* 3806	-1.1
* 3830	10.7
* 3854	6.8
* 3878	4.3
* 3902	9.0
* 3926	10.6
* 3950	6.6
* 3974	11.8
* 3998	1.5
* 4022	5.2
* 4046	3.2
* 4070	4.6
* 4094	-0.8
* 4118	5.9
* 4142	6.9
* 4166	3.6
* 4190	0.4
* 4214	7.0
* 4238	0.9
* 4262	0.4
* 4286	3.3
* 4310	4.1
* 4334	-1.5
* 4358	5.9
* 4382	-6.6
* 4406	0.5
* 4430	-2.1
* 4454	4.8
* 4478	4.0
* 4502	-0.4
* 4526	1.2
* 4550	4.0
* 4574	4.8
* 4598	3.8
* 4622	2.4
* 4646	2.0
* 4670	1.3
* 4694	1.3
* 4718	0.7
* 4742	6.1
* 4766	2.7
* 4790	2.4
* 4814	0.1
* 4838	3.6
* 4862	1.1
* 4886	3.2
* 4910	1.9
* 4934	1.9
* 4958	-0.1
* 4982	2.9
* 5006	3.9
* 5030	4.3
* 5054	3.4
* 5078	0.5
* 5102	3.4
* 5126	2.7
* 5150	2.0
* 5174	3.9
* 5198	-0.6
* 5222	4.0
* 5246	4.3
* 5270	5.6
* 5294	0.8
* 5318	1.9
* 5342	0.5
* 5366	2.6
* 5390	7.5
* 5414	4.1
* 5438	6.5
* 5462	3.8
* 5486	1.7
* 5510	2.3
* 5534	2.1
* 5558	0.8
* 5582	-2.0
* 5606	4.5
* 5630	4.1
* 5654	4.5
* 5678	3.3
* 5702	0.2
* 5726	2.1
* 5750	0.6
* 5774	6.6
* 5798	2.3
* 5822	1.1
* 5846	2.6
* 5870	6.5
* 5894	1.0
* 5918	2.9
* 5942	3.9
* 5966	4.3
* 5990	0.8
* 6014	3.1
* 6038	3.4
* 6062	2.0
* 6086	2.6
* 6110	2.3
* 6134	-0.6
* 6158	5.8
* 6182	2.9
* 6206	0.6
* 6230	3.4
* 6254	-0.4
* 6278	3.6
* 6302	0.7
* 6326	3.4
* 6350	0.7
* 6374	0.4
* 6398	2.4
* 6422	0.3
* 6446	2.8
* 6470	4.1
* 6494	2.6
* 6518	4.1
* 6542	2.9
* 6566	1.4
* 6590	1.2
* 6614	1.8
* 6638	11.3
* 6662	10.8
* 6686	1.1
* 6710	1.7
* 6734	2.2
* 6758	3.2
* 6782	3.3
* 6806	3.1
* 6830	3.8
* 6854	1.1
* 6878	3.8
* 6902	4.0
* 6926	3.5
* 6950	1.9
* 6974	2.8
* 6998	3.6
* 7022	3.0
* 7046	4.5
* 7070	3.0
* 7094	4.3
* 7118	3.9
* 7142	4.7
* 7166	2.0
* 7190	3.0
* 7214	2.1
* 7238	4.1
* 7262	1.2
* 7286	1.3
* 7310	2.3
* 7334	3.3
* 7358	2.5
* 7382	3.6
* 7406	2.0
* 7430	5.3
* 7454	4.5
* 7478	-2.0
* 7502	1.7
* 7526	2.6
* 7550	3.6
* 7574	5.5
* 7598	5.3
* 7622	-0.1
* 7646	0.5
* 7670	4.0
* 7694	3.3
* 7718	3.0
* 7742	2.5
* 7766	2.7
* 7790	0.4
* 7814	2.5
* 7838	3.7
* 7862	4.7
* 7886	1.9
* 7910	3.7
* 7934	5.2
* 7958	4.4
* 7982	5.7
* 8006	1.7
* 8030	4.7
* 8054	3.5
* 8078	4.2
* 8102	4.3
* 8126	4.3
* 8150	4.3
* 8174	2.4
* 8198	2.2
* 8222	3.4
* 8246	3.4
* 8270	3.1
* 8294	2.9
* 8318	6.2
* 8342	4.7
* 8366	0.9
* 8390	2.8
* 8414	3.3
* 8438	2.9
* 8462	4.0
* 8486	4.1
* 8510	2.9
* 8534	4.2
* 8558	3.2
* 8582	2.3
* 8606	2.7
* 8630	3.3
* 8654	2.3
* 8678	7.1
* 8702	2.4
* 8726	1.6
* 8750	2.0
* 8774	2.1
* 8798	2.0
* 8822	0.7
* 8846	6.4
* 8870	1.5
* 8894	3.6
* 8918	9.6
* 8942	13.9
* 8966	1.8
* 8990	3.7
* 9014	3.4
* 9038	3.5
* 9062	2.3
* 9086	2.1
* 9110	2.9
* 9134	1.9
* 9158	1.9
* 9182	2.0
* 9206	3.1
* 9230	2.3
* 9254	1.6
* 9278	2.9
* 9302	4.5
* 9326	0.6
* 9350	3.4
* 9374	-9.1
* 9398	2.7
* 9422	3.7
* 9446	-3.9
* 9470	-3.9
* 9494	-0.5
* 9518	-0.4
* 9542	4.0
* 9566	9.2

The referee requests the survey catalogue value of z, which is 0.784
